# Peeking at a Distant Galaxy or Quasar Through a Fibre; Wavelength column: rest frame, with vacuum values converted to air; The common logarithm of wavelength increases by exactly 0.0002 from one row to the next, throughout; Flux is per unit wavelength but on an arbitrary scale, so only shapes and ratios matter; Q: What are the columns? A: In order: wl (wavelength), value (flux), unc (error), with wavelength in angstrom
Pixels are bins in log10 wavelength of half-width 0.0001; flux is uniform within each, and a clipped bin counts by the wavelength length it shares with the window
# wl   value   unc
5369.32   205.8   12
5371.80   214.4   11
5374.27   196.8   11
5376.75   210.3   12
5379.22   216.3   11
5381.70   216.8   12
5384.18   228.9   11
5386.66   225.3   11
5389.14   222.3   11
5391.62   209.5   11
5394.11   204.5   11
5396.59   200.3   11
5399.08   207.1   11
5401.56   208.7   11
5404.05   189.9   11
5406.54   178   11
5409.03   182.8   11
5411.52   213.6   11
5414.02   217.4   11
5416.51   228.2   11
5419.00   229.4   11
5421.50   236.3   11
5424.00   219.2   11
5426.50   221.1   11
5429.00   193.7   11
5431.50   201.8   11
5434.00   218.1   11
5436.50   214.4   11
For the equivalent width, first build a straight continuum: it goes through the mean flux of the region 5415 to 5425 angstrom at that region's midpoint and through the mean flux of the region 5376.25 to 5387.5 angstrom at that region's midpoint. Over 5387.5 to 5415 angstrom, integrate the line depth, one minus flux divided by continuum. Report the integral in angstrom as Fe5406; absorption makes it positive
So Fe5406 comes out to 2.6 angstrom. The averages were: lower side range 220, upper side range 228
